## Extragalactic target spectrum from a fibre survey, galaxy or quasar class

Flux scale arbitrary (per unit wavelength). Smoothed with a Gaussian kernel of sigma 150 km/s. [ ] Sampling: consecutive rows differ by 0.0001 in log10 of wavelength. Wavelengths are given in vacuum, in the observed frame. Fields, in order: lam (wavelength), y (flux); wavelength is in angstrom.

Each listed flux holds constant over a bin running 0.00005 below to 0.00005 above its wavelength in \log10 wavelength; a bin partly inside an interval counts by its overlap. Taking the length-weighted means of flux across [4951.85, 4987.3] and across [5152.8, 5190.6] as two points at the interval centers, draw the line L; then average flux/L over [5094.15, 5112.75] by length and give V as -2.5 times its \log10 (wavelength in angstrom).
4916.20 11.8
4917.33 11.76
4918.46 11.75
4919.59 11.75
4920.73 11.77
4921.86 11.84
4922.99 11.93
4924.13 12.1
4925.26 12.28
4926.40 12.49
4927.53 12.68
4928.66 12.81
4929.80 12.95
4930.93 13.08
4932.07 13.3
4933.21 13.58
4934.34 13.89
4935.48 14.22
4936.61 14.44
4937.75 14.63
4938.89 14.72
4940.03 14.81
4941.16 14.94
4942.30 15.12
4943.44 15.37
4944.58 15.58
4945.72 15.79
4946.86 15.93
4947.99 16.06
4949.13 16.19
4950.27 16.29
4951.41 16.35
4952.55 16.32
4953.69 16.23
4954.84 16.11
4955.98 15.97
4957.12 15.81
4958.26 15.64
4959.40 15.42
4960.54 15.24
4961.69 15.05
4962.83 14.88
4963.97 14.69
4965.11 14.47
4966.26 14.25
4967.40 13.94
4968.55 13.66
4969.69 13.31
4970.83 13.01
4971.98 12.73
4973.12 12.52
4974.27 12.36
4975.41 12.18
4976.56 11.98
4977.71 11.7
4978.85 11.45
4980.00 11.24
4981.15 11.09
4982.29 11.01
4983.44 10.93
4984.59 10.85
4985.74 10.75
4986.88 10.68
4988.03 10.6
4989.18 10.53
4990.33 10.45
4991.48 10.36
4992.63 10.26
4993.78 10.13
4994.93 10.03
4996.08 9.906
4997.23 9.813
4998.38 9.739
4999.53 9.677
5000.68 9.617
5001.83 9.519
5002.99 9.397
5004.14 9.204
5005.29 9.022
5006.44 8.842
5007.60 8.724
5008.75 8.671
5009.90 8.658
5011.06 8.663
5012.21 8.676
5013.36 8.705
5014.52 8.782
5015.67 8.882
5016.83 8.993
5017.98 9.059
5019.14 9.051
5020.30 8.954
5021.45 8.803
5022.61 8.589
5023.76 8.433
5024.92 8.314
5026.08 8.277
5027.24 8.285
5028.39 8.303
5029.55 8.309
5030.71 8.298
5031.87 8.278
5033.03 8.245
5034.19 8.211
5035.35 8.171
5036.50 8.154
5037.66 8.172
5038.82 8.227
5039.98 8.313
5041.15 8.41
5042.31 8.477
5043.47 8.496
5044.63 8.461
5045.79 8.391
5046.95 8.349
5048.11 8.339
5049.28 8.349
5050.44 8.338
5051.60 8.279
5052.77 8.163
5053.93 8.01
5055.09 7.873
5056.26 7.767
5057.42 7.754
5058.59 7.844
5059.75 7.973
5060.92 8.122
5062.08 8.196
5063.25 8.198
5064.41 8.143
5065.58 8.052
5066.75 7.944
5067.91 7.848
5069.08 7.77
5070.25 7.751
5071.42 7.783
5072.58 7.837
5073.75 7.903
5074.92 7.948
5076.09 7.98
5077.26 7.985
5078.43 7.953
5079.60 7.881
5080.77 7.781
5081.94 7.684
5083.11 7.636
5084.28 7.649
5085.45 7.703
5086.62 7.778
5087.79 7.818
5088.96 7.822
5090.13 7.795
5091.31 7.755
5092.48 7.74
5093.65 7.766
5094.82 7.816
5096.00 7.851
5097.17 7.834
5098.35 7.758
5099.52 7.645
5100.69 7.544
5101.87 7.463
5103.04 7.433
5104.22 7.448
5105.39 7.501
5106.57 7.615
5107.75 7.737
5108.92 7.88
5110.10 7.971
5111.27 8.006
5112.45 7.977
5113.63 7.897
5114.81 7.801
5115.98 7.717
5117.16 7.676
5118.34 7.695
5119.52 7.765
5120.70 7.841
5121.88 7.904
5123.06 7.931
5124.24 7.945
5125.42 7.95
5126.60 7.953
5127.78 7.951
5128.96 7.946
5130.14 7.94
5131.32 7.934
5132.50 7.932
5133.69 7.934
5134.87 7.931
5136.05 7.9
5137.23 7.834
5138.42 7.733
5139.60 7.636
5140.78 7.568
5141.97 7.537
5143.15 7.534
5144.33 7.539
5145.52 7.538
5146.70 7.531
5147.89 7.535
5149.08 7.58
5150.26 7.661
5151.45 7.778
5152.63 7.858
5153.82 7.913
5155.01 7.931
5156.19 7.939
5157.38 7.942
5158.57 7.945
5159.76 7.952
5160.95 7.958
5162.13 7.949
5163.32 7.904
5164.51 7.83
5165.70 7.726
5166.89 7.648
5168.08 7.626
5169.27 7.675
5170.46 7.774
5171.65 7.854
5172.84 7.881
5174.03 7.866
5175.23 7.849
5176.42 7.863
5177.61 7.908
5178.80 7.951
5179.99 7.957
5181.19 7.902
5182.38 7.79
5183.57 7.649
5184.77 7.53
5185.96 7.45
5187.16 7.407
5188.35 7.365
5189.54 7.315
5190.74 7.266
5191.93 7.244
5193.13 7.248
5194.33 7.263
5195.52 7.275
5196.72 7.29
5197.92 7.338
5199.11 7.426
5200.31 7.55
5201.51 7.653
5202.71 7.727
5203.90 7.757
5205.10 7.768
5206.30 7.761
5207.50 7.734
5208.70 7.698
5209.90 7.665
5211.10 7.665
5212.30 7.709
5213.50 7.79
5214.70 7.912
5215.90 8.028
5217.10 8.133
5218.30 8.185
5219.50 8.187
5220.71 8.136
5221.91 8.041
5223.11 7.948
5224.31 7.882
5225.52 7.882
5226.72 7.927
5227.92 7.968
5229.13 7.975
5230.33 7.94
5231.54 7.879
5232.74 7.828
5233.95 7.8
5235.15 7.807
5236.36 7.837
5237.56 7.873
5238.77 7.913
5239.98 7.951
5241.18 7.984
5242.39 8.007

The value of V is 0.25 mag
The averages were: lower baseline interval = 13.4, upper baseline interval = 7.78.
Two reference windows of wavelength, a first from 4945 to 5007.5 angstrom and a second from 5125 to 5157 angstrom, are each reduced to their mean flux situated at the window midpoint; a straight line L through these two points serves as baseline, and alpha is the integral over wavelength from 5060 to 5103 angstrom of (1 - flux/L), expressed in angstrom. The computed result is 7.5 angstrom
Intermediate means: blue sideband 12.5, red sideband 7.78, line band 7.83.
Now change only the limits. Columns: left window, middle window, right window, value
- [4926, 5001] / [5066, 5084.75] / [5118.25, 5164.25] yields 3.8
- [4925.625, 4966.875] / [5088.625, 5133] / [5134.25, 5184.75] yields 7.5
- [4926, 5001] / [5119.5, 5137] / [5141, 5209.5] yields 1.9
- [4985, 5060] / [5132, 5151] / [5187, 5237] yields 1.1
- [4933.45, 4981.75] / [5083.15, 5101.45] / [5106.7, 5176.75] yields 3.5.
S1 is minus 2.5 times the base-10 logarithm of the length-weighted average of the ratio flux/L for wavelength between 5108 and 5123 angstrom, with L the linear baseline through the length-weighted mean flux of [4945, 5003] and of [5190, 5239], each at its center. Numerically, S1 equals 0.25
